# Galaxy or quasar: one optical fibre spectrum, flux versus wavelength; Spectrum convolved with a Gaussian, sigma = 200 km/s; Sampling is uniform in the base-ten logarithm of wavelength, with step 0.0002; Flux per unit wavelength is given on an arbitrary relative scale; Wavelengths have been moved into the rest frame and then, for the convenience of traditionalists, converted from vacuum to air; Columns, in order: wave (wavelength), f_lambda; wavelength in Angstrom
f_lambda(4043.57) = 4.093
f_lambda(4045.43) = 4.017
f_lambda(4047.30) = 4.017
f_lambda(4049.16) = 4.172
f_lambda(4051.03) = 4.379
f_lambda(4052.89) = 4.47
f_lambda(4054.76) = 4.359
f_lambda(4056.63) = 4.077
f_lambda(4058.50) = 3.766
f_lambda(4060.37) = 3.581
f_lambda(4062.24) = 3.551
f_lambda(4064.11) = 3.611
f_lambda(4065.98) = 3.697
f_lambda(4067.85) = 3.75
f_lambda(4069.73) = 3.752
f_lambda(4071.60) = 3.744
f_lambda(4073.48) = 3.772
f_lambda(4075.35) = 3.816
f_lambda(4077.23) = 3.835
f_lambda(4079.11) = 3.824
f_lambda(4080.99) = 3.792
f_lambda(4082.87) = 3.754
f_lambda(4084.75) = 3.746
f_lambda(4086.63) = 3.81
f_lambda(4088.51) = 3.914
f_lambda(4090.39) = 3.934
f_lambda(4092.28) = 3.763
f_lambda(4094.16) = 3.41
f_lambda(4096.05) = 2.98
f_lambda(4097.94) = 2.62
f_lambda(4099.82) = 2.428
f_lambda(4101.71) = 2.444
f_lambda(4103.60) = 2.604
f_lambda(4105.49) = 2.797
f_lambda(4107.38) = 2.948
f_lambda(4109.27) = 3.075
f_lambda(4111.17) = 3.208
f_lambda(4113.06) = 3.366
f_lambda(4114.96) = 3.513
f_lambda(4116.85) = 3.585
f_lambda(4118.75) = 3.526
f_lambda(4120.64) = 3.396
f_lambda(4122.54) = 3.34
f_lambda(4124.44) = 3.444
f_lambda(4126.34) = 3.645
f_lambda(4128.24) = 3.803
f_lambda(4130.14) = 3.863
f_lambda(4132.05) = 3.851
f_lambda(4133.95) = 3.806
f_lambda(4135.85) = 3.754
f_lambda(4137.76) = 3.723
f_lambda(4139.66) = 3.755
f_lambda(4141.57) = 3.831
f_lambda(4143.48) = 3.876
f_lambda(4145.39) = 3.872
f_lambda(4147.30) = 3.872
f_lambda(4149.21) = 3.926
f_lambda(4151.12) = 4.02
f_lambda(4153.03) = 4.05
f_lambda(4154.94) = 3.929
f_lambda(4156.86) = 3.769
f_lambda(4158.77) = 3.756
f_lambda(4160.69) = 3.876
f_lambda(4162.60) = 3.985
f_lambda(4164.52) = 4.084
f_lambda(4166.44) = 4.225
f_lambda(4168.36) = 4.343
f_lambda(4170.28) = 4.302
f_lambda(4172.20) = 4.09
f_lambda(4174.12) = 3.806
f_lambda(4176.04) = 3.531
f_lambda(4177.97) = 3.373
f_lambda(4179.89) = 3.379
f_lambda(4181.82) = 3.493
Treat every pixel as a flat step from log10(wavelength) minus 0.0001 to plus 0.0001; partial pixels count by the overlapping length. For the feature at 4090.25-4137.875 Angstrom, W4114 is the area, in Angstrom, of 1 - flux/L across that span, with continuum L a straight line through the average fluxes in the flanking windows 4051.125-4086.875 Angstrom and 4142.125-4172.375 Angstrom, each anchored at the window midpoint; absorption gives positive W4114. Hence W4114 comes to 7.25 Angstrom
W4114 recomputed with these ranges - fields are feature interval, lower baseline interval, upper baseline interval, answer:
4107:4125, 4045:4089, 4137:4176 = 2.6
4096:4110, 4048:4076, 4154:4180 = 4.3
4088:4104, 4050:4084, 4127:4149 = 3.0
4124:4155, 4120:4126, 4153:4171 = -1.3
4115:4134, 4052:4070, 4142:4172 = 1.6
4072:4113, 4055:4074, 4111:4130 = 3.1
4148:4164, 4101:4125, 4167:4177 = -0.5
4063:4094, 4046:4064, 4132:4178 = 1.7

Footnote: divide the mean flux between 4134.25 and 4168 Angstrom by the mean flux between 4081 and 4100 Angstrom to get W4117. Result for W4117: 1.1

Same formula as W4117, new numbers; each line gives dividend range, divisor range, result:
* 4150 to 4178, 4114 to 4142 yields 1.08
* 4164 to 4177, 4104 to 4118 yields 1.27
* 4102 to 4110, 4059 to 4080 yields 0.76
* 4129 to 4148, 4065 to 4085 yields 1.01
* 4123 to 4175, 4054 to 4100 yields 1.06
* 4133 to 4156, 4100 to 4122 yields 1.24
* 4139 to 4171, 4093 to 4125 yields 1.28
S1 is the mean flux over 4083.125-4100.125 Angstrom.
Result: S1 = 3.45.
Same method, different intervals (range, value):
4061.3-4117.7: 3.43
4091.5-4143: 3.36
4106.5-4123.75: 3.33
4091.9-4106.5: 2.85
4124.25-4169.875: 3.89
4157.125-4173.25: 4.07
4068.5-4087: 3.78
